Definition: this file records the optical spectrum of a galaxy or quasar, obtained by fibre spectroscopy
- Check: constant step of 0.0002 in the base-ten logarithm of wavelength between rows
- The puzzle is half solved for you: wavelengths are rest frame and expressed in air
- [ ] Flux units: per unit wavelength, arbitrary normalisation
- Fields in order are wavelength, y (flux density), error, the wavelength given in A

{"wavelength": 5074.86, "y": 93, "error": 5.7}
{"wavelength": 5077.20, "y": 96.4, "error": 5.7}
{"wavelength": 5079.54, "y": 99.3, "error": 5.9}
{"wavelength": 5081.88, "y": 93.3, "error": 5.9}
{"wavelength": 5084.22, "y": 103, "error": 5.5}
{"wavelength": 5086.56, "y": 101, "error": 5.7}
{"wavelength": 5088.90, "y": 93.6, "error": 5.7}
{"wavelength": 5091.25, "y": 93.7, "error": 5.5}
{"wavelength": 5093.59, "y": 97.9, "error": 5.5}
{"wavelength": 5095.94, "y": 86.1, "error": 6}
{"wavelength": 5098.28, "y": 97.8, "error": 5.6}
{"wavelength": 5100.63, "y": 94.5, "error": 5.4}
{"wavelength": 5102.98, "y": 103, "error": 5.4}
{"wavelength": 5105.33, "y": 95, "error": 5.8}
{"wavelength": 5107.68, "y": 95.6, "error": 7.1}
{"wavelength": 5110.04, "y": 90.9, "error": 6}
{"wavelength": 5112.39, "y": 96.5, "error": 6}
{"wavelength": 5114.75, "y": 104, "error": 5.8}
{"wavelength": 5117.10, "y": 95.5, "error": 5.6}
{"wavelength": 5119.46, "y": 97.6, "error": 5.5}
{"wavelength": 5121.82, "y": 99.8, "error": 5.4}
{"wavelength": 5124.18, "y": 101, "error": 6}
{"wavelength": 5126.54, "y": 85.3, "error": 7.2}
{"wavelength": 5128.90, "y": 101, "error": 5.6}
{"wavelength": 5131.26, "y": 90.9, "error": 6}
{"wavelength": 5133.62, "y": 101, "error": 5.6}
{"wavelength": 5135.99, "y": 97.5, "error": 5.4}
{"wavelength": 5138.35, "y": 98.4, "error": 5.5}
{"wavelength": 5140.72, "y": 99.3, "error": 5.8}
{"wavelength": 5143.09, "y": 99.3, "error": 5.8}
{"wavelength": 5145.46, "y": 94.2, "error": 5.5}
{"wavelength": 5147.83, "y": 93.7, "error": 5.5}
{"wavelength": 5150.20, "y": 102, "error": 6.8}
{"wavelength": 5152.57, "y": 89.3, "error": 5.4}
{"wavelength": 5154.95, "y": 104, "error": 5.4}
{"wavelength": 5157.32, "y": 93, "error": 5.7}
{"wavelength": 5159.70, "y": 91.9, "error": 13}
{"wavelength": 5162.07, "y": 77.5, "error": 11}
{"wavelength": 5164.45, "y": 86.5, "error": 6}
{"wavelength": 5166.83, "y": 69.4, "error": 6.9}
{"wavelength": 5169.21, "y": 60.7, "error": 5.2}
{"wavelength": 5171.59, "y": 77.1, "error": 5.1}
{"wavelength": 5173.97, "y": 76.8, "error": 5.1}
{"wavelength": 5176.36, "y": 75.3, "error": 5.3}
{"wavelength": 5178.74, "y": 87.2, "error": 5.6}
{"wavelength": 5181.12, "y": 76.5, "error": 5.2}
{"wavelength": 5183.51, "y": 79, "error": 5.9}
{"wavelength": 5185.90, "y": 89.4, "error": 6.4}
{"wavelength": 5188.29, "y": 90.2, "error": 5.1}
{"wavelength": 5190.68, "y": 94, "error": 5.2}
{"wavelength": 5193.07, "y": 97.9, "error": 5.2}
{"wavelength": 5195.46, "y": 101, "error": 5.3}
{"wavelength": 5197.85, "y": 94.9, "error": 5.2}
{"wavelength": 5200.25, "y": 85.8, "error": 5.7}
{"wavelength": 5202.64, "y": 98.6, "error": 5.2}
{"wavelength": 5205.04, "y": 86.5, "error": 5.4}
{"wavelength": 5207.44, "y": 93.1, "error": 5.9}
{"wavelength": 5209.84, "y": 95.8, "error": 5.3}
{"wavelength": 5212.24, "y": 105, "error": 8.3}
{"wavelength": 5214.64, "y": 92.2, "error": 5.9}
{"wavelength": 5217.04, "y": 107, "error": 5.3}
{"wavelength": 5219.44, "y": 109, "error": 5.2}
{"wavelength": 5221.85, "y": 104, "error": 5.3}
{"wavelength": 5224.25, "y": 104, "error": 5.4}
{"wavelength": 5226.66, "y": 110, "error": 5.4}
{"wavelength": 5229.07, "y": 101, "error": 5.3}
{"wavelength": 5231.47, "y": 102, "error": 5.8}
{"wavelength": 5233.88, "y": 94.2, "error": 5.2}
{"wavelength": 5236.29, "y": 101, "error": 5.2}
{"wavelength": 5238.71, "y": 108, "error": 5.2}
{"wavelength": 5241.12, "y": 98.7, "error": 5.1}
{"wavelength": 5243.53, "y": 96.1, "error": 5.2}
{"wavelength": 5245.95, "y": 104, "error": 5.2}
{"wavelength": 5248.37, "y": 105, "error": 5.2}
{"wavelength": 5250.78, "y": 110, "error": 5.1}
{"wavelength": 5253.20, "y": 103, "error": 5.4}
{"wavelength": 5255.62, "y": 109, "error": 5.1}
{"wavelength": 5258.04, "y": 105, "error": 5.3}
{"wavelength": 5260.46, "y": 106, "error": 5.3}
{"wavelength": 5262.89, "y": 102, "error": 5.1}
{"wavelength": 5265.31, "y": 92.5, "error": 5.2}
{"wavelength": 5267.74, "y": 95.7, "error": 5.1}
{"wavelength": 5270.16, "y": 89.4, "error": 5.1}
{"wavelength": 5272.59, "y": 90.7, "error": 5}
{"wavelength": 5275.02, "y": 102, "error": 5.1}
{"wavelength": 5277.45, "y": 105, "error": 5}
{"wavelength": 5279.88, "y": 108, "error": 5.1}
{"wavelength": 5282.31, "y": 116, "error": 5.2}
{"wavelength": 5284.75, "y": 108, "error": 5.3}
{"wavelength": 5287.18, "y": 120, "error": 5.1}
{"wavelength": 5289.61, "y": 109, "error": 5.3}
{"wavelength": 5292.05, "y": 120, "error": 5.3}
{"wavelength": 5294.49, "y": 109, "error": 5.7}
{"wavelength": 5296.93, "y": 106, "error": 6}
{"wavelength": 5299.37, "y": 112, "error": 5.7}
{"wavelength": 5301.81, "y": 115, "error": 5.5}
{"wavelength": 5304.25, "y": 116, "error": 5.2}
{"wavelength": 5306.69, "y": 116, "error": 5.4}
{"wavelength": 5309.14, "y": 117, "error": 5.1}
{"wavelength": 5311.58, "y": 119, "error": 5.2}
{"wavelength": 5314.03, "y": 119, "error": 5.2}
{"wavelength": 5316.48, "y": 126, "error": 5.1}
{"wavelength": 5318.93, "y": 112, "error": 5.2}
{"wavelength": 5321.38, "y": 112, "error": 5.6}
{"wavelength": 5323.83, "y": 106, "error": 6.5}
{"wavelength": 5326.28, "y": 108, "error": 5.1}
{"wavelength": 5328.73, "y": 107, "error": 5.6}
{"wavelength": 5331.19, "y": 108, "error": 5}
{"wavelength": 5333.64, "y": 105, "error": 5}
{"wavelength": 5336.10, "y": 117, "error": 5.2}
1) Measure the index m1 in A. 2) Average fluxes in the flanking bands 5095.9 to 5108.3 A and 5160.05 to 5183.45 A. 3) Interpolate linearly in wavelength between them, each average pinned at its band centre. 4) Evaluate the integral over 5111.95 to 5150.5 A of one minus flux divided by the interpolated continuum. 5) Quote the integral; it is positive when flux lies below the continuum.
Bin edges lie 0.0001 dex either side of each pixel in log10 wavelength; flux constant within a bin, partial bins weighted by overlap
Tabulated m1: -4.1 A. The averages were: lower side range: 96.2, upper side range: 77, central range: 97.4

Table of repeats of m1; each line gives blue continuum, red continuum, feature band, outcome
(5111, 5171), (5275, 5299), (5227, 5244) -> 0.6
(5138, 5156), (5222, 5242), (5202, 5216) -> 0.8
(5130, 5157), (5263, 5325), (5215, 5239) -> 0.1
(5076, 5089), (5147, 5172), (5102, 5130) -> -1.3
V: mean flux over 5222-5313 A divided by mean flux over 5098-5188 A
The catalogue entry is 1.16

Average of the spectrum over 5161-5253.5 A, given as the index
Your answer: 93.5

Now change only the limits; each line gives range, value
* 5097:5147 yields 97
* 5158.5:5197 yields 83.3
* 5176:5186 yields 81.2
